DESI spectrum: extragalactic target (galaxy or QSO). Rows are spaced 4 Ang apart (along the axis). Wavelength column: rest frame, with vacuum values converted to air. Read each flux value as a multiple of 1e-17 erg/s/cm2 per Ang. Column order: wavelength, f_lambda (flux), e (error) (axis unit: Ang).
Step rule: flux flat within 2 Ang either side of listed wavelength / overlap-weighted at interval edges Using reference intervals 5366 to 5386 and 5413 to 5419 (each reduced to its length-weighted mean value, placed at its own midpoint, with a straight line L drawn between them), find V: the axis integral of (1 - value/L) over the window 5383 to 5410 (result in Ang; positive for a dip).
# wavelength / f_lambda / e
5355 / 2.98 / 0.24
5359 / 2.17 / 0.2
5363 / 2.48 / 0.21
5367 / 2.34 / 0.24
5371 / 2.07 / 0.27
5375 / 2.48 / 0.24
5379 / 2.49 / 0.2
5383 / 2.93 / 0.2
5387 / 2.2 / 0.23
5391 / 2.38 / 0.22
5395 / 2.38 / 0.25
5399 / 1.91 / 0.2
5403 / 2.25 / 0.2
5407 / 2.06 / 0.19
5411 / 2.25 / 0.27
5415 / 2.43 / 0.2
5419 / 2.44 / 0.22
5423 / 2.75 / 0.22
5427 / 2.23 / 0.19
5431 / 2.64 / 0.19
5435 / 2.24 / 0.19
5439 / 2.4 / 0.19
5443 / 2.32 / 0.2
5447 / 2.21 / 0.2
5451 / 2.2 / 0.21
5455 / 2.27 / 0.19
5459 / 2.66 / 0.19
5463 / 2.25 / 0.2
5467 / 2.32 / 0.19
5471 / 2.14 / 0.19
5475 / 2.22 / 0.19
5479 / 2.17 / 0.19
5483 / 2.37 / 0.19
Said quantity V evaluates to 2.1 Ang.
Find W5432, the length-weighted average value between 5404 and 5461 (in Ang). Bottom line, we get 2.36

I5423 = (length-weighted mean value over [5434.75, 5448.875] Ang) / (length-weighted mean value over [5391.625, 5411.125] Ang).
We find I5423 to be 1.1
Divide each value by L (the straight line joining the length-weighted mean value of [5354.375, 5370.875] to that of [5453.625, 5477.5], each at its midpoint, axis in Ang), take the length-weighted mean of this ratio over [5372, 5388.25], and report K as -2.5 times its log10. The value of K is -0.06 mag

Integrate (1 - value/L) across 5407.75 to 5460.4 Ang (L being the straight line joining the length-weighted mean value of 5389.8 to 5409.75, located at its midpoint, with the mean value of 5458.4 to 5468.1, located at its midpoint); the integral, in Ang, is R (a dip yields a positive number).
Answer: -1.9 Ang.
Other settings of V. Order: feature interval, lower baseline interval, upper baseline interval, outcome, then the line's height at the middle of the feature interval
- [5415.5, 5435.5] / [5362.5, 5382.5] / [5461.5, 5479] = -1.44 Ang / 2.31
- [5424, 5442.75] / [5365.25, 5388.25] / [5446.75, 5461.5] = -0.19 Ang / 2.37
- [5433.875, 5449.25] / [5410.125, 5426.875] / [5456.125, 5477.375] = 0.60 Ang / 2.39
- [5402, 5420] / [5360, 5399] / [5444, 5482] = 0.49 Ang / 2.34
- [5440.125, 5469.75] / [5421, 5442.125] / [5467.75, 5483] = 0.05 Ang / 2.32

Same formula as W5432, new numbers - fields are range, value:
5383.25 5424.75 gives 2.33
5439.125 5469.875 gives 2.32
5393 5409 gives 2.15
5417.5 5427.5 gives 2.51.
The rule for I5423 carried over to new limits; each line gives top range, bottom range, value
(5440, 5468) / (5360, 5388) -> 0.96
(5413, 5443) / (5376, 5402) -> 1.02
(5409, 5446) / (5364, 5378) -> 1.04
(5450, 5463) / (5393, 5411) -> 1.10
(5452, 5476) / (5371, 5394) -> 0.94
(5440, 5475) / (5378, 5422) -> 0.98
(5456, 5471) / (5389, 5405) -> 1.06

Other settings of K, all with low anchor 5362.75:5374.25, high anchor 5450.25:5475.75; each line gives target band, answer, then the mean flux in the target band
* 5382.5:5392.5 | -0.071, 2.45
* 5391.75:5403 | 0.050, 2.19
